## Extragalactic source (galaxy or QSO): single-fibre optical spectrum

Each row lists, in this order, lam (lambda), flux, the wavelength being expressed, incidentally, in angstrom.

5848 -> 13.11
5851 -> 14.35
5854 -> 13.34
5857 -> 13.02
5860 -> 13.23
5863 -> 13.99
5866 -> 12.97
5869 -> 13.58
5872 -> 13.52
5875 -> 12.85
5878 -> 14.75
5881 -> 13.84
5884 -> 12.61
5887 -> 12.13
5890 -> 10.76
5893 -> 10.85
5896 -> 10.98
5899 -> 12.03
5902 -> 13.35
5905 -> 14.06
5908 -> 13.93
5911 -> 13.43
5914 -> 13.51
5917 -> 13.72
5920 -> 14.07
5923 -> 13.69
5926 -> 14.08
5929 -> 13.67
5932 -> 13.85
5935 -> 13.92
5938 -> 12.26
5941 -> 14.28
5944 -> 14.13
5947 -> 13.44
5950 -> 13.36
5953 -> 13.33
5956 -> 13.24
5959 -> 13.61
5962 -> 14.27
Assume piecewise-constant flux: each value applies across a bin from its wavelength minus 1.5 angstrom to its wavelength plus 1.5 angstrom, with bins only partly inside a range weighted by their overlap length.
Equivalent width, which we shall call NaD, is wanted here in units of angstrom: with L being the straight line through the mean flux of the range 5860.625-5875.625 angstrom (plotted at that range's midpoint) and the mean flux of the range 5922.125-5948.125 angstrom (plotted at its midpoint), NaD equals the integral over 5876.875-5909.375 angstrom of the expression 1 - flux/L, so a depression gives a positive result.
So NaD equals 2.1 angstrom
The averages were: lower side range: 13.4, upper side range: 13.7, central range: 12.6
